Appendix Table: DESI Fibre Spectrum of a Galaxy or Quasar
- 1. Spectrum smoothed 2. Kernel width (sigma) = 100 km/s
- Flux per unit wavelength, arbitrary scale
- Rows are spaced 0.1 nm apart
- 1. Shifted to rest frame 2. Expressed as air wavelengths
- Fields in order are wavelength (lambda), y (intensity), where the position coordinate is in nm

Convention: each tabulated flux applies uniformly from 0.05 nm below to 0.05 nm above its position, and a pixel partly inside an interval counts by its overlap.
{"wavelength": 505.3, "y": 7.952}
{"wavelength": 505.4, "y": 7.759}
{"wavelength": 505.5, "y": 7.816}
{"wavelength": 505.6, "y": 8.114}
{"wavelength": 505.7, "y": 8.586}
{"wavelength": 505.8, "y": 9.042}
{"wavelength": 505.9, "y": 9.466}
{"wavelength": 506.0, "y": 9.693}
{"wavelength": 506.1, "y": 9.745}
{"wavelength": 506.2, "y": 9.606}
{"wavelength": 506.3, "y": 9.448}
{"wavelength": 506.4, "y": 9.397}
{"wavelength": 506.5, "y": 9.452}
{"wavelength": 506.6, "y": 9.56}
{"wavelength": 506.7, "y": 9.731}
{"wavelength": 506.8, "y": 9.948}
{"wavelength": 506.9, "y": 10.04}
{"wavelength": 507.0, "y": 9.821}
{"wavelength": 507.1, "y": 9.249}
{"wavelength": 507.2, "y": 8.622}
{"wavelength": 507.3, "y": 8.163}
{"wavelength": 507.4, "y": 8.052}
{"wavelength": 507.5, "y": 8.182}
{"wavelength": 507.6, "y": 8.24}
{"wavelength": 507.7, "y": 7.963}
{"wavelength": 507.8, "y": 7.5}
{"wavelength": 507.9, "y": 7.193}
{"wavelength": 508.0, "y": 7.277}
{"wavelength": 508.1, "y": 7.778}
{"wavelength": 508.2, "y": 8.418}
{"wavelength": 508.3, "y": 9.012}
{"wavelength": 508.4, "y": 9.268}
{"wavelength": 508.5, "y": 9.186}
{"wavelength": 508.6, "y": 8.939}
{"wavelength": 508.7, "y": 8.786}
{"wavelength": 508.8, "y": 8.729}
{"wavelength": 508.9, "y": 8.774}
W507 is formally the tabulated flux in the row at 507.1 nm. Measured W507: 9.249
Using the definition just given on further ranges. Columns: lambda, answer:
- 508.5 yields 9.186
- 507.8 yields 7.5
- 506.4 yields 9.397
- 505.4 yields 7.759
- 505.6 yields 8.114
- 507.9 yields 7.193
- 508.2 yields 8.418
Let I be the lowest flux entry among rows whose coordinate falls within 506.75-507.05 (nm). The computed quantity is 9.821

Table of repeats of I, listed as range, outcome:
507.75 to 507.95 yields 7.193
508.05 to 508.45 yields 7.778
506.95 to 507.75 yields 7.963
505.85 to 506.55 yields 9.397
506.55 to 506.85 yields 9.56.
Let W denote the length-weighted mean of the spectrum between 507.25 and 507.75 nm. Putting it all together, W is 8.12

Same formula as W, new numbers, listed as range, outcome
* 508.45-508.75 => 8.97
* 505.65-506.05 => 9.2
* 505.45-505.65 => 7.96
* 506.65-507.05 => 9.88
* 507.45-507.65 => 8.21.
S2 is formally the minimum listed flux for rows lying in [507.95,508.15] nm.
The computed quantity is 7.277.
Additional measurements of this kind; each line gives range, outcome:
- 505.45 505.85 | 7.816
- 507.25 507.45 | 8.052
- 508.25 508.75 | 8.786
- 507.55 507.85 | 7.5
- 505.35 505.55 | 7.759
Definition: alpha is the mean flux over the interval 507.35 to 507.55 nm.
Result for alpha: 8.12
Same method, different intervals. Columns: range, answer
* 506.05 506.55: 9.53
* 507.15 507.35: 8.39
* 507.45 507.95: 7.82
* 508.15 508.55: 8.97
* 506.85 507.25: 9.43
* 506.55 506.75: 9.65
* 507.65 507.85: 7.73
